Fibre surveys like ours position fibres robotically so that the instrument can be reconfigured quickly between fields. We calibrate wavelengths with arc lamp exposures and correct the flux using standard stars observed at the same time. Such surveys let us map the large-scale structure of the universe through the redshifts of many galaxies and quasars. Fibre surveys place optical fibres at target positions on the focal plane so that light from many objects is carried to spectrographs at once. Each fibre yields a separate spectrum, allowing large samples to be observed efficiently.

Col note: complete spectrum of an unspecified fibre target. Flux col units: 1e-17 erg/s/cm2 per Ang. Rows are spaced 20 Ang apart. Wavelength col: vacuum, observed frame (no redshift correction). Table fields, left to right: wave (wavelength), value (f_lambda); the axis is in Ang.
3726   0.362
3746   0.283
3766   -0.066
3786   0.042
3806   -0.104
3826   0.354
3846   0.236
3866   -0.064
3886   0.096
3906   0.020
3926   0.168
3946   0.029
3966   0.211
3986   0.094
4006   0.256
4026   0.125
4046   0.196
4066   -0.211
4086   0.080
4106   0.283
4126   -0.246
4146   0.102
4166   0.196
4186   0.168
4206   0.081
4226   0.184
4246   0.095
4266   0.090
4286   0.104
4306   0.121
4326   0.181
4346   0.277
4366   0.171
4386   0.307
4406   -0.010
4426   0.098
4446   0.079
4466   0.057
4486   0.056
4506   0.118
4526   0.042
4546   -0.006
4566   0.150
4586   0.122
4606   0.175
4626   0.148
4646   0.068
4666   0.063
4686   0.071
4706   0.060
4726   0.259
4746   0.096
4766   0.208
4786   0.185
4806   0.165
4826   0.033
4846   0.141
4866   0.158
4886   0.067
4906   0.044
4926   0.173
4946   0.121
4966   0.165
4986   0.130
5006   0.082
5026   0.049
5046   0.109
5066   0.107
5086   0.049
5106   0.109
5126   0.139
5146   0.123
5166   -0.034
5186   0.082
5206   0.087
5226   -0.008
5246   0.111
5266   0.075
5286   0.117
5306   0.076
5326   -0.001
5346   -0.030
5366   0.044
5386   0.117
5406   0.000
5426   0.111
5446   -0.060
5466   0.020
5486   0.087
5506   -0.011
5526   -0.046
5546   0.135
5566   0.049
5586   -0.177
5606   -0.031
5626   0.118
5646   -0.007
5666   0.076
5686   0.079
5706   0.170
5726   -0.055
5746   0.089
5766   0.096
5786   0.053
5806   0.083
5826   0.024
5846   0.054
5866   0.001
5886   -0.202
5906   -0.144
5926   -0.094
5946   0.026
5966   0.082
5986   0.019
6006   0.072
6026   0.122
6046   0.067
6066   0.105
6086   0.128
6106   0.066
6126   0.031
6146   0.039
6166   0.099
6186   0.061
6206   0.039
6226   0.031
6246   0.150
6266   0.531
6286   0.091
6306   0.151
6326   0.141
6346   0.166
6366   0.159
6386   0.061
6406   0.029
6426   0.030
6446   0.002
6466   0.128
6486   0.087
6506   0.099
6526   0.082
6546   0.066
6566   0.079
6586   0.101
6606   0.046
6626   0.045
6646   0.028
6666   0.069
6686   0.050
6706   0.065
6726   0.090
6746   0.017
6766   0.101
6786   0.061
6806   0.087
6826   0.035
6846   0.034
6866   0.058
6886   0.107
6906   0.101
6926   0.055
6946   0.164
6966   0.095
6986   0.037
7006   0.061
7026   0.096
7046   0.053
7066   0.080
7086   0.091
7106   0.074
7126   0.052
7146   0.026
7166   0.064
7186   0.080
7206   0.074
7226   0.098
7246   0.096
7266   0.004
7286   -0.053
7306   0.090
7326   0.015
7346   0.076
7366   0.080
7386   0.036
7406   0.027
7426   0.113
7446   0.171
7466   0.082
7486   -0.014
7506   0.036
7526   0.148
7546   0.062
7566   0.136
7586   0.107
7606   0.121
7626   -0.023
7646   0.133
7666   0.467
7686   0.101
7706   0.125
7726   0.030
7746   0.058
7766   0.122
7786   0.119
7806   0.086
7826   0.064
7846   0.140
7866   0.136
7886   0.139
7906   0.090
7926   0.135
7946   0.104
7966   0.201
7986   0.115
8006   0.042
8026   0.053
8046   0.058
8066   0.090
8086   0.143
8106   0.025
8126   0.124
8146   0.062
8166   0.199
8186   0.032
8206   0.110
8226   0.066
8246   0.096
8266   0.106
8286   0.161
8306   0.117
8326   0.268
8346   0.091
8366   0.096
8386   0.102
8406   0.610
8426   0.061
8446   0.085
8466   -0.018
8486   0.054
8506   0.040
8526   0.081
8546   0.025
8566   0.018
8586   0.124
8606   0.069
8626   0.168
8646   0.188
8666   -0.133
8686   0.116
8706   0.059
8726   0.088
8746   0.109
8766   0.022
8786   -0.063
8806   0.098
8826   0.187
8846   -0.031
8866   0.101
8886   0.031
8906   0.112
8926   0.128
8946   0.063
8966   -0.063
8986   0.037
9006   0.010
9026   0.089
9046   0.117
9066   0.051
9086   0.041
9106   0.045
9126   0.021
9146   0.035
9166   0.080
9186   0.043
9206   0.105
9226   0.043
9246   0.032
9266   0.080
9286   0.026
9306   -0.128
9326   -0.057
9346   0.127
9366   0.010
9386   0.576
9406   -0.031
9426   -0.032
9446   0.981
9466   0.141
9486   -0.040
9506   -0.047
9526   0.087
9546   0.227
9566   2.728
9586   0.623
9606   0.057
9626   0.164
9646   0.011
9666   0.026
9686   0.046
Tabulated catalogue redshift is 0.68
